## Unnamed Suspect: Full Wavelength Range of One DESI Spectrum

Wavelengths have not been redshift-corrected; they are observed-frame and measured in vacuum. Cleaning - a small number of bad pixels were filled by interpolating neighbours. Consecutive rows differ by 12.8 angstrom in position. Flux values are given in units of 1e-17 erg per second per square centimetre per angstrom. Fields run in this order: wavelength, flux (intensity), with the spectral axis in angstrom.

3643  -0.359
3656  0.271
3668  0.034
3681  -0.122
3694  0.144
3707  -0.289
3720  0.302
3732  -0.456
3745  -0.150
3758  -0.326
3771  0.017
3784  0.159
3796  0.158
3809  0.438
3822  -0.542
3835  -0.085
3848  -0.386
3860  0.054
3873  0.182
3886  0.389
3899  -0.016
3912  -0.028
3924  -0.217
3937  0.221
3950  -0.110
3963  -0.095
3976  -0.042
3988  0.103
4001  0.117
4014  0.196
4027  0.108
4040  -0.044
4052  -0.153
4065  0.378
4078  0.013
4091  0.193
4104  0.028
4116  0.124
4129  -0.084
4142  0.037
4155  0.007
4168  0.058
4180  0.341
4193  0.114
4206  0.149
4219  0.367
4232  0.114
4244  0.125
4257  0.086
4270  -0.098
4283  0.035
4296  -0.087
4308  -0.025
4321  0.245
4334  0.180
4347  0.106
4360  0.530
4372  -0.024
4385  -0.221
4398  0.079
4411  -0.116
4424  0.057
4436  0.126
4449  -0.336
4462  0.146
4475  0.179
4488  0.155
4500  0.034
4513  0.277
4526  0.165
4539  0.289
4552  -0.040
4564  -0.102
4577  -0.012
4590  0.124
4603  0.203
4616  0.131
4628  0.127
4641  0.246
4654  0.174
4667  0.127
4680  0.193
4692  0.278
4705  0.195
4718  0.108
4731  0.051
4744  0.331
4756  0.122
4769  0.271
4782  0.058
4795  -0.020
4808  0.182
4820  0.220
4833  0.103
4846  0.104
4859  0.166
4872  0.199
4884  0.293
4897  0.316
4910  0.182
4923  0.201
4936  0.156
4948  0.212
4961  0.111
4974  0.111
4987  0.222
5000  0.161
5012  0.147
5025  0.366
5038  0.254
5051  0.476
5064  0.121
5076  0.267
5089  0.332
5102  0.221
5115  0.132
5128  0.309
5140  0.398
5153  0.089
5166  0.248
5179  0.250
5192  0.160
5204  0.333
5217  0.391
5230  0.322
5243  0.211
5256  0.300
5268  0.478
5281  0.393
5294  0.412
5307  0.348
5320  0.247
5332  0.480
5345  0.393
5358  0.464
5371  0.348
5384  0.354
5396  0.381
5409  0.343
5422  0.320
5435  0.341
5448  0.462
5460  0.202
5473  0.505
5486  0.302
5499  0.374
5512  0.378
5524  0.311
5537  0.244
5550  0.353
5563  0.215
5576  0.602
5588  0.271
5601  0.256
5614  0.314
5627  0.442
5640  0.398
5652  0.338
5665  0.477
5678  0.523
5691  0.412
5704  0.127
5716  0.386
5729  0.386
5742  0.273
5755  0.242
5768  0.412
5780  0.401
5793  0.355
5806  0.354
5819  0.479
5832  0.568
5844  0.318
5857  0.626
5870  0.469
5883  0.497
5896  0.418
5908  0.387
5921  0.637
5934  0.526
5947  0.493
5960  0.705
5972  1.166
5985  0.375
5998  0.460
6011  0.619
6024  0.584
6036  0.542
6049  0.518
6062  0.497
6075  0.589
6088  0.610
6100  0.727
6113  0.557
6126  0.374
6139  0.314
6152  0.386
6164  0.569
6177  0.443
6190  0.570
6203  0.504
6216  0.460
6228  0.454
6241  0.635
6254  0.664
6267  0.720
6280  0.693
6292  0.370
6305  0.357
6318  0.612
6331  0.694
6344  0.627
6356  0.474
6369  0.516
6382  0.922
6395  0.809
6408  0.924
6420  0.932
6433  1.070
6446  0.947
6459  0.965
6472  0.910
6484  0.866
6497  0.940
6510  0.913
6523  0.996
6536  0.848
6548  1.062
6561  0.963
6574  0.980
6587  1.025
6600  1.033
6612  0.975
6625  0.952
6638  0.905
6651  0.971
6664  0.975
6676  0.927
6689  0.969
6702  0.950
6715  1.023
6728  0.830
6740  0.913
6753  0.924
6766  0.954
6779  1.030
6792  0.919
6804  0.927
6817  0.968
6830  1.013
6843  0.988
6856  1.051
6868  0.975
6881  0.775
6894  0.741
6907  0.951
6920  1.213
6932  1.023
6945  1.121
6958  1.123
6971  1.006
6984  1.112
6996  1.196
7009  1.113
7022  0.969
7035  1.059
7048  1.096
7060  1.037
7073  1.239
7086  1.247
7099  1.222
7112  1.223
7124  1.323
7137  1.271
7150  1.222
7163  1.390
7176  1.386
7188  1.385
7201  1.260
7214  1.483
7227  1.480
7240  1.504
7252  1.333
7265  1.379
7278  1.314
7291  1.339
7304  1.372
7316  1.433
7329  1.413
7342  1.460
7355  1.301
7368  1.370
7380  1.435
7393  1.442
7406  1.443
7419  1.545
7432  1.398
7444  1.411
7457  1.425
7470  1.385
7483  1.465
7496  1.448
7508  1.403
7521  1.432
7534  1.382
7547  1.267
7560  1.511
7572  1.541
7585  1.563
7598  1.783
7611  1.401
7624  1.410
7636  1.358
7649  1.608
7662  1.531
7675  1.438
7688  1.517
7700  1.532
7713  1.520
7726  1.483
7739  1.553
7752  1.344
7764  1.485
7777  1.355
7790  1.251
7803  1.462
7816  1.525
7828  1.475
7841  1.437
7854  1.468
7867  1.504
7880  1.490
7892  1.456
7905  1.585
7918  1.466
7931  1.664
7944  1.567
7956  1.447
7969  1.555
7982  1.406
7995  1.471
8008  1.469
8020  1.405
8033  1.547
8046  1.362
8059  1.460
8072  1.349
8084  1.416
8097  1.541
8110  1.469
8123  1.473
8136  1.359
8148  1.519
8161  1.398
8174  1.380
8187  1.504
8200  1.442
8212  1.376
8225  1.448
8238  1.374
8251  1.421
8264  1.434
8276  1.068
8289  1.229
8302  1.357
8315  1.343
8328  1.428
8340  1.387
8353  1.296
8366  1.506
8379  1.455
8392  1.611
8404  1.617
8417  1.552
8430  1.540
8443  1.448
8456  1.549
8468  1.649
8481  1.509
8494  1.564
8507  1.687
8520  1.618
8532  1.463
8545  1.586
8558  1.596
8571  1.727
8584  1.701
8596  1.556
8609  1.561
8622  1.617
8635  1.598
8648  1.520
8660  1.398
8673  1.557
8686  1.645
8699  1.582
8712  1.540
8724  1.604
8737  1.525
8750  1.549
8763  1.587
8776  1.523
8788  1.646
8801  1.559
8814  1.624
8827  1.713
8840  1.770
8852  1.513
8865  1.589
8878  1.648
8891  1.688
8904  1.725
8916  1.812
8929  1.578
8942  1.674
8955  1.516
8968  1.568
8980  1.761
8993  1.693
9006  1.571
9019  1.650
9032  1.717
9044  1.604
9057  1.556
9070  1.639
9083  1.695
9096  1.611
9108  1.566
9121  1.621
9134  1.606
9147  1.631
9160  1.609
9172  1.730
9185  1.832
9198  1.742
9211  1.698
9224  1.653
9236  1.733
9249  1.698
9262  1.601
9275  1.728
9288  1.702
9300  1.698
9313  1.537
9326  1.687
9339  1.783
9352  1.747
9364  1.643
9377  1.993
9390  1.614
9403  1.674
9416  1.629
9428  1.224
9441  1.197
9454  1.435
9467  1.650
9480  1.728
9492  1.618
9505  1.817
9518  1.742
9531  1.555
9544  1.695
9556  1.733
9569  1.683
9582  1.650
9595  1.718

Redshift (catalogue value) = 0.60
